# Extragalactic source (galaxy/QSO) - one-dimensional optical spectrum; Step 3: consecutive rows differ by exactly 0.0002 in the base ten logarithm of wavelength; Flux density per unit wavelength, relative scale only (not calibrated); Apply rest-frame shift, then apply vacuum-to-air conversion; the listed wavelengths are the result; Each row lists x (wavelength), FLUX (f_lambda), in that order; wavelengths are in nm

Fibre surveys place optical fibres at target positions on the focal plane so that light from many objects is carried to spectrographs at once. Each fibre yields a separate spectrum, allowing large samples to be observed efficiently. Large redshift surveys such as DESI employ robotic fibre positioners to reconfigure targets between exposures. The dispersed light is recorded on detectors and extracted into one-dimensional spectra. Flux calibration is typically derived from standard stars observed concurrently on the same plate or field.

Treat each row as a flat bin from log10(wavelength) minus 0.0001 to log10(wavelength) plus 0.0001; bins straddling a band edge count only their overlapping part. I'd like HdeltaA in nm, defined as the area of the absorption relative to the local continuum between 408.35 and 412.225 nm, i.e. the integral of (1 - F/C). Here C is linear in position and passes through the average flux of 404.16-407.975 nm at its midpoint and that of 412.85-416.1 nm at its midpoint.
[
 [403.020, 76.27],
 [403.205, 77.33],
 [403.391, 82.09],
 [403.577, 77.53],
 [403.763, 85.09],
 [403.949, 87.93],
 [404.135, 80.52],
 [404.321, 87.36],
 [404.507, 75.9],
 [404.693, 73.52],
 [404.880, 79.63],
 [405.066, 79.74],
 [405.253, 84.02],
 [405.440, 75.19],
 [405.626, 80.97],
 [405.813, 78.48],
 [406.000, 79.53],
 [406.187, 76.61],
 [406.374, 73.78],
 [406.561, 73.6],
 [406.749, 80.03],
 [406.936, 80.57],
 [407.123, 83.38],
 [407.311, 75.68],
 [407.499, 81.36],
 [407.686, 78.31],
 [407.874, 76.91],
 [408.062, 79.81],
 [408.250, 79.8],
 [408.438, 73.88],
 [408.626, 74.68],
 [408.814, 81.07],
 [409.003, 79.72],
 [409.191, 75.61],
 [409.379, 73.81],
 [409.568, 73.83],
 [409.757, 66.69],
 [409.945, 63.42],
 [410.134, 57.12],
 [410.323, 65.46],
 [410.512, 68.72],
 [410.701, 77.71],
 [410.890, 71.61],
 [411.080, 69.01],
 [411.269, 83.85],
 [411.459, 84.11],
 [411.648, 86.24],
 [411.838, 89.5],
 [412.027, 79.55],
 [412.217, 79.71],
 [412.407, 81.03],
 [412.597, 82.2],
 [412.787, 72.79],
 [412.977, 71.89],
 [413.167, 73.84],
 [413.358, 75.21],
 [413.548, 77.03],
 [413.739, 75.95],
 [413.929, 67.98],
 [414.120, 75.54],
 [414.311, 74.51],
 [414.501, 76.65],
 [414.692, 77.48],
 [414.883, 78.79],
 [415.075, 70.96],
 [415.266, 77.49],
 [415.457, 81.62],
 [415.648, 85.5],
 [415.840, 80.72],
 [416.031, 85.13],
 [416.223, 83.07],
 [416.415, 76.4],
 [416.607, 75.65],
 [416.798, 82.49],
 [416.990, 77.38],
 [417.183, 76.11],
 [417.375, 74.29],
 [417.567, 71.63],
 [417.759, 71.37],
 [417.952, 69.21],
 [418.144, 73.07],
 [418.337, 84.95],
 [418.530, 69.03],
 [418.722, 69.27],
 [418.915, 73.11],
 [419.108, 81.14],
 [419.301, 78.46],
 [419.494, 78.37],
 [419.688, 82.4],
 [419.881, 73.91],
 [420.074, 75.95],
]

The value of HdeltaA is 0.14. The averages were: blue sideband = 78.8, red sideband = 76.7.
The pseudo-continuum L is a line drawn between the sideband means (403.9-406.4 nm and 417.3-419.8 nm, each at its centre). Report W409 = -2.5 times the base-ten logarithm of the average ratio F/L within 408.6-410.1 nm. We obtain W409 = 0.08 mag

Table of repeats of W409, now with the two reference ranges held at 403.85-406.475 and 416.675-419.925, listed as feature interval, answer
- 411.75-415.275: 0.006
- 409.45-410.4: 0.192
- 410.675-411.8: -0.022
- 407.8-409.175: 0.010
